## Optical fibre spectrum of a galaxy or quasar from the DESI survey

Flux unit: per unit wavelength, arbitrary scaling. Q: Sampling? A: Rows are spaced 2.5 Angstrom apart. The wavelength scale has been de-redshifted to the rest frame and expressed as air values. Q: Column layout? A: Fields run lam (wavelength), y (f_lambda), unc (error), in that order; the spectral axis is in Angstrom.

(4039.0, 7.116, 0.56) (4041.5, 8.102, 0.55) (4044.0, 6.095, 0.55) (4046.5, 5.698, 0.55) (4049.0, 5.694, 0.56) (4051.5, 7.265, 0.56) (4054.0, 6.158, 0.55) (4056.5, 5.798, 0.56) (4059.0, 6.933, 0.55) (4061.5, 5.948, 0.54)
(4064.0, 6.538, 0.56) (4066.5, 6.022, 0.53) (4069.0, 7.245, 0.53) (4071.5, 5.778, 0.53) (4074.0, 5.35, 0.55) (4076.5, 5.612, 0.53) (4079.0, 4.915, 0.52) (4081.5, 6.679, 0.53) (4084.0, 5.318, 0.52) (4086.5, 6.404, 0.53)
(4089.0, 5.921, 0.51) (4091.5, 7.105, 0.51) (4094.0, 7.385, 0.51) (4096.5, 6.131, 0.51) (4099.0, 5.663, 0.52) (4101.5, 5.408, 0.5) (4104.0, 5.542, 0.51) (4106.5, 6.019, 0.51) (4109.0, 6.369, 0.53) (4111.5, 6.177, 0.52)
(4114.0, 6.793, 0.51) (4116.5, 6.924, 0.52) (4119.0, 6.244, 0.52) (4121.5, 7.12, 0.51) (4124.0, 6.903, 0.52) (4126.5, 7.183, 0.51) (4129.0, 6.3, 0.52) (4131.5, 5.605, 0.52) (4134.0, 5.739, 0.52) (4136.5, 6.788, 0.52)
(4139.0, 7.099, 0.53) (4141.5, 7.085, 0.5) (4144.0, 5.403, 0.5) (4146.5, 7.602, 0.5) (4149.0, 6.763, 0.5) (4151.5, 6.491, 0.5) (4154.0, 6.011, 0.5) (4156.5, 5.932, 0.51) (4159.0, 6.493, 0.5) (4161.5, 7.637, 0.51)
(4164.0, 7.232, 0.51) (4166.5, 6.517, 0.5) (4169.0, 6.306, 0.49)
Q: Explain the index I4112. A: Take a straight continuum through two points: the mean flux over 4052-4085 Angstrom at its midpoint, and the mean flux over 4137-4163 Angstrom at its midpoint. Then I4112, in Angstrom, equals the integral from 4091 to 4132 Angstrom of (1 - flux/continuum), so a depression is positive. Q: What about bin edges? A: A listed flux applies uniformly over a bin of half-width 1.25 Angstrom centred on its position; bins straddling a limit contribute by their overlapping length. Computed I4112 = -0.2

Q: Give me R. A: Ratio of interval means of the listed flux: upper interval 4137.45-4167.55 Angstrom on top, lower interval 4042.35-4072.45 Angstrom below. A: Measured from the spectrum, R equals 1.06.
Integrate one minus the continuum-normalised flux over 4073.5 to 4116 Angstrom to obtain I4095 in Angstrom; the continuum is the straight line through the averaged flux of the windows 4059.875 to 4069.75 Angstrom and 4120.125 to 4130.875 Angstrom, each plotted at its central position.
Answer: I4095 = 3.4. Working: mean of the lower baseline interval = 6.42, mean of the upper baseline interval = 6.8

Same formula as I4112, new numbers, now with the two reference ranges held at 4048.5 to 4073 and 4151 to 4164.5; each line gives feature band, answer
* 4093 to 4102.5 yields 0.46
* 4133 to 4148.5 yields -0.18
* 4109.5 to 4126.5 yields -0.56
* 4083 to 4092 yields 0.40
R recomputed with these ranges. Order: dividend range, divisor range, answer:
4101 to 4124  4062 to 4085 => 1.07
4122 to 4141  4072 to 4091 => 1.13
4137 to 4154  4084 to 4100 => 1.05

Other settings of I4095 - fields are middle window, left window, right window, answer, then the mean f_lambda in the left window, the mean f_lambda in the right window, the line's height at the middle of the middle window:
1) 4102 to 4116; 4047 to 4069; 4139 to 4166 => 0.7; 6.33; 6.68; 6.52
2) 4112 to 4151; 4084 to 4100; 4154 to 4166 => -0.3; 6.36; 6.72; 6.57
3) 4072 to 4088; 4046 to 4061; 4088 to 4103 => 1.4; 6.27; 6.26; 6.27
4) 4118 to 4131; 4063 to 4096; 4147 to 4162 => -0.6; 6.17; 6.55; 6.4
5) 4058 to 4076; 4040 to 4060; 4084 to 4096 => 0.7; 6.47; 6.52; 6.49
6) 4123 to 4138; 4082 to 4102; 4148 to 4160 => -0.3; 6.21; 6.33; 6.28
